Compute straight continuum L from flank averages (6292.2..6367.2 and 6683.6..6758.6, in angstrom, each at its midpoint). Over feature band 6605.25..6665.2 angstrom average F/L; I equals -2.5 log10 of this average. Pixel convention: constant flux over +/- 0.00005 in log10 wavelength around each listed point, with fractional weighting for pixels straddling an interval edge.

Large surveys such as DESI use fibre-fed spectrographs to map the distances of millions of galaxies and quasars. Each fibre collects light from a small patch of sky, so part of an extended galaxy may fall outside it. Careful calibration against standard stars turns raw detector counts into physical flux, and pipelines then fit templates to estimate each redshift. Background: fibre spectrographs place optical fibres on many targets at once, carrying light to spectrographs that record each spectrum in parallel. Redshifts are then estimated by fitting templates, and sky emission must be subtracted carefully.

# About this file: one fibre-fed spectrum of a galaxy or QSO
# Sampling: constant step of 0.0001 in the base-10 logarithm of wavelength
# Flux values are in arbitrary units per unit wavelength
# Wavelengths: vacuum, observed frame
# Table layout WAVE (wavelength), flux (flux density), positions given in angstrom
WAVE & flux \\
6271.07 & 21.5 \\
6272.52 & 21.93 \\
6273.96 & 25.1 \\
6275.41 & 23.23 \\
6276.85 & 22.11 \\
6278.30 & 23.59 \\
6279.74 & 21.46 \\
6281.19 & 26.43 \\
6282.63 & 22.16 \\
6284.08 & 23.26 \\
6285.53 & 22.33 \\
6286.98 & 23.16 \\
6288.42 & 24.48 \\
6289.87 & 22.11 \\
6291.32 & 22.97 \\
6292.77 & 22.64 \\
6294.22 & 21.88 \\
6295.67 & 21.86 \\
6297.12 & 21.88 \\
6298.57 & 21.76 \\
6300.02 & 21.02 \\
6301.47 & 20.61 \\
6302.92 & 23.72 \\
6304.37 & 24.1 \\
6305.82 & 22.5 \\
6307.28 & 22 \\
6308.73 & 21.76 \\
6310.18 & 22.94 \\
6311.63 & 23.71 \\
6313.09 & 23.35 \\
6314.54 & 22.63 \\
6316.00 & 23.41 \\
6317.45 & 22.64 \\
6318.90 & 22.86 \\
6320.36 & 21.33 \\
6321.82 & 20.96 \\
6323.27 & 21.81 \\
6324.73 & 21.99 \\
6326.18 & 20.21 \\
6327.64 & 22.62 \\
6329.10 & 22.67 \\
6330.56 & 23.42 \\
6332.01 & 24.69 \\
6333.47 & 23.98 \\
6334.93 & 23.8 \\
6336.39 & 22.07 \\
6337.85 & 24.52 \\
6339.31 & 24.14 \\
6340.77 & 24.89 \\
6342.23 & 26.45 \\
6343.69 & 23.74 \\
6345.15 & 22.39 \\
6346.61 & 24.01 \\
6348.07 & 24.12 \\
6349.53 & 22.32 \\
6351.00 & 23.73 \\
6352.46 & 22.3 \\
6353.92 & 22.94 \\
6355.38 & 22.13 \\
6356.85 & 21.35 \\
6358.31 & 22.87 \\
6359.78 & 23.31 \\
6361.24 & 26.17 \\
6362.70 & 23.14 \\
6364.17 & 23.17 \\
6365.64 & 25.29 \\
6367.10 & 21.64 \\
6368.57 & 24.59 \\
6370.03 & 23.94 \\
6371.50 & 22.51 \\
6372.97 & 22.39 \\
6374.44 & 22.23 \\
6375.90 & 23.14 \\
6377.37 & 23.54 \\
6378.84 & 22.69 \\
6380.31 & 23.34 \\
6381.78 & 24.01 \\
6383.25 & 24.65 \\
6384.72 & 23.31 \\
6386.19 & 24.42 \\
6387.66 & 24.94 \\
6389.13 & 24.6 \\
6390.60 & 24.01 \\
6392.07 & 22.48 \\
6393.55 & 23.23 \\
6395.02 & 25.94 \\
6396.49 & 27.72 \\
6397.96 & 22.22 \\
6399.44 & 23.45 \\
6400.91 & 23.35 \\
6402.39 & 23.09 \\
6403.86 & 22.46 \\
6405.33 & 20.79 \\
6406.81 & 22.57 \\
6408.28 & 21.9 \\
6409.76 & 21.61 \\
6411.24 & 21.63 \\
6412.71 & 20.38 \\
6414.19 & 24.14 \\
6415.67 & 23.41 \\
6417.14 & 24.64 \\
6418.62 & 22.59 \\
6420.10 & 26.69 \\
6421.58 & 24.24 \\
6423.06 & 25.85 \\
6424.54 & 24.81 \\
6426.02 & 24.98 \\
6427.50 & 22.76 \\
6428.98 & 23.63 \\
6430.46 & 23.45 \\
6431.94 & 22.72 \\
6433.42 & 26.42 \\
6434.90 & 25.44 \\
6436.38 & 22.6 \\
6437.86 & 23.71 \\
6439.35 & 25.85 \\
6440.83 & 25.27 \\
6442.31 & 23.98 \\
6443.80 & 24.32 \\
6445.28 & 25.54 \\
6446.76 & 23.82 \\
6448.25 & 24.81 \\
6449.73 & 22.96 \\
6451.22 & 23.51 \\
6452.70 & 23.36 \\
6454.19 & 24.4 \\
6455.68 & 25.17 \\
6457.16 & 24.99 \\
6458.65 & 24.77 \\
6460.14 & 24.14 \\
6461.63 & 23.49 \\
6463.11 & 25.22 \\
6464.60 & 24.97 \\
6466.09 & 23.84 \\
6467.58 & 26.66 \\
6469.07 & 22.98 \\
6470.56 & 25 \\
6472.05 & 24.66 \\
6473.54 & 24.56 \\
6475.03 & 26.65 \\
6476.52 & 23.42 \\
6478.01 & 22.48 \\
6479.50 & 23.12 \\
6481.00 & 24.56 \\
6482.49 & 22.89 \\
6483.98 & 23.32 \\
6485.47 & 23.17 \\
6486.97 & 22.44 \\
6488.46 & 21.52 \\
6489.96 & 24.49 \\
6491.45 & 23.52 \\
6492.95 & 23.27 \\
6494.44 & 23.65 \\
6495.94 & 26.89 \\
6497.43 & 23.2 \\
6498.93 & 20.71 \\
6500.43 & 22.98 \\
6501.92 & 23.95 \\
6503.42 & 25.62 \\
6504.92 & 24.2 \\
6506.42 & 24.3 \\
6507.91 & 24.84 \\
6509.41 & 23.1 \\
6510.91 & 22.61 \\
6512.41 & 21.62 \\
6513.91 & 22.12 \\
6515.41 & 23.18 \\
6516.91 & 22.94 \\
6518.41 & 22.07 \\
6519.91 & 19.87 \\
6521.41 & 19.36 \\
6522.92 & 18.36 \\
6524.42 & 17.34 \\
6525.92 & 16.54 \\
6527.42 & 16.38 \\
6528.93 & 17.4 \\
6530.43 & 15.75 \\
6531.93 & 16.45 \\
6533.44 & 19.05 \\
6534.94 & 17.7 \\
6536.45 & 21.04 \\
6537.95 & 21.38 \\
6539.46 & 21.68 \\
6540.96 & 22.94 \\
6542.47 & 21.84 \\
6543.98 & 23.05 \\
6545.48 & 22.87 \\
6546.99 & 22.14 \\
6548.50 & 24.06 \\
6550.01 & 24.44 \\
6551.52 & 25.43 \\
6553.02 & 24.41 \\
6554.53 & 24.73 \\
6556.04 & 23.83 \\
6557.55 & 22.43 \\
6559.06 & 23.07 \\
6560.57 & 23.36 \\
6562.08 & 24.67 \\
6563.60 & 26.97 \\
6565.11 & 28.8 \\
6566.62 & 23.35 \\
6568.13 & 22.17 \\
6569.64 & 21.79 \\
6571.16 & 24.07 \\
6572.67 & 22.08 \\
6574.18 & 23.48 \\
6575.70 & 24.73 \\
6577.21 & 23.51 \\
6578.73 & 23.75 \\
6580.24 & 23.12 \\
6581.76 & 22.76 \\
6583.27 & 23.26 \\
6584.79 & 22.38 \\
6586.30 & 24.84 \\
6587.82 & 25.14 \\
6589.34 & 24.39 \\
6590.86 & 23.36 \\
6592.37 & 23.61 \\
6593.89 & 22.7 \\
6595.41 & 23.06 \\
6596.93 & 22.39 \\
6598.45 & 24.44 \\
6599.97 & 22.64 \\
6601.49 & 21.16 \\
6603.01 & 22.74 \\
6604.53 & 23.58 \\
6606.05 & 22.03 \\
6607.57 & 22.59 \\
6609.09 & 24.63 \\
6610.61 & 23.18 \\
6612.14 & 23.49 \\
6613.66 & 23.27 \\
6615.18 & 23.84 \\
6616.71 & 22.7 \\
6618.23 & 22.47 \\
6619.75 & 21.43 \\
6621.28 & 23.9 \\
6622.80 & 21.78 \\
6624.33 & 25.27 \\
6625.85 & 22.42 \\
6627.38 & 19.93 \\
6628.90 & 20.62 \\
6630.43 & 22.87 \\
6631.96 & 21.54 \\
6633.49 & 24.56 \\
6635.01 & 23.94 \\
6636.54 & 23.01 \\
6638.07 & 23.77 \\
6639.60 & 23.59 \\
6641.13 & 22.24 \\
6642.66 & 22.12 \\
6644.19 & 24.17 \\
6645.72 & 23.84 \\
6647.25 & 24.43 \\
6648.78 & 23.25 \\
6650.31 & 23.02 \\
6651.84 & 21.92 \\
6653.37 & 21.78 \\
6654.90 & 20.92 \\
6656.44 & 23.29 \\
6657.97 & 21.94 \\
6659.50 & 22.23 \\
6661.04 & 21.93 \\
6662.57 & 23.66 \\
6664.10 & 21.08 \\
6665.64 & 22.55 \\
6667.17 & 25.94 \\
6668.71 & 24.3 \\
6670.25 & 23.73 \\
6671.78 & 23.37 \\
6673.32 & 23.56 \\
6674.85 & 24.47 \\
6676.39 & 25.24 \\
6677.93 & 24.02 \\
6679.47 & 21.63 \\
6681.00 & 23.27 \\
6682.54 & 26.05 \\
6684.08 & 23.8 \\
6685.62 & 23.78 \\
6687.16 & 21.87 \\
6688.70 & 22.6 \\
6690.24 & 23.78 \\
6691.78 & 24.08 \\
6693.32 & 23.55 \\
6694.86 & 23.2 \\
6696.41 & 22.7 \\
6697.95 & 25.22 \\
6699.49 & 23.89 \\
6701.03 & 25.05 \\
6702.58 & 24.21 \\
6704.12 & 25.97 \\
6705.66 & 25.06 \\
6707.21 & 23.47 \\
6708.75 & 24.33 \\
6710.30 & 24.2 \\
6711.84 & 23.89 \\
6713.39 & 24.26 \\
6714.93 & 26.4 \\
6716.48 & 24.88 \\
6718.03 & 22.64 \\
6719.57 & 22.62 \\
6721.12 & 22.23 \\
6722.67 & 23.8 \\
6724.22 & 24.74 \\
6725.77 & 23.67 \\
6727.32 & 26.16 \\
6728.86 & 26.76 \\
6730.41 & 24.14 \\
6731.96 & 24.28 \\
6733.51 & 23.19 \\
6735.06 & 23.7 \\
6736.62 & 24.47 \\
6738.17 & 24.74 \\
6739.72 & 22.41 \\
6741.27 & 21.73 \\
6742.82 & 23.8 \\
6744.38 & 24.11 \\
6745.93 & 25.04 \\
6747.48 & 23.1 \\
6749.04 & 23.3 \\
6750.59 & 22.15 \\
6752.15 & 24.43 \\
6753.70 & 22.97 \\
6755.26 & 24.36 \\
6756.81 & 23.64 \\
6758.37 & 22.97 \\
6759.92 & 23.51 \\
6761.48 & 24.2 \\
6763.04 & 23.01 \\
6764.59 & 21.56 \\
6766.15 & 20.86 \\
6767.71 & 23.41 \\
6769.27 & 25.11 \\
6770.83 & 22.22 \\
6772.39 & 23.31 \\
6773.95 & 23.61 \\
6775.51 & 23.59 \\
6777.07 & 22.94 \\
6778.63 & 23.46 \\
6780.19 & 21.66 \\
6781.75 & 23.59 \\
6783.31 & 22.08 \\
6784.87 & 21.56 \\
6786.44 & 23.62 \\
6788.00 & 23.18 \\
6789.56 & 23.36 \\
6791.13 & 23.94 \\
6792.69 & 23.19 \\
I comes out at 0.04 mag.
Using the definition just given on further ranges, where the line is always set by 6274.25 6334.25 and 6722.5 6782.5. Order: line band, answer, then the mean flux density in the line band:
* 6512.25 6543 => 0.17 mag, 19.7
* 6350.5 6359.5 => 0.01 mag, 22.6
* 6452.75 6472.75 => -0.07 mag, 24.6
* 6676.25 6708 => -0.02 mag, 23.9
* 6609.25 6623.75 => 0.01 mag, 23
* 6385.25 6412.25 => -0.02 mag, 23.3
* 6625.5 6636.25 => 0.05 mag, 22.3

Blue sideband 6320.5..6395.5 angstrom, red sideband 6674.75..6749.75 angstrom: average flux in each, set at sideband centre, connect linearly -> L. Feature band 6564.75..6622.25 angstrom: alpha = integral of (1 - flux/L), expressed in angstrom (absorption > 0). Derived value 1.2 angstrom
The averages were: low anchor 23.4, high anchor 24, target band 23.3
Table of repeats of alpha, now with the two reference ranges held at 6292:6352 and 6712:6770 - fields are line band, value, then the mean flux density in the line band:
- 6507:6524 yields 1.10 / 21.8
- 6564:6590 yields -0.44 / 23.8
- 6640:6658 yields 0.57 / 22.8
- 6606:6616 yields 0.04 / 23.4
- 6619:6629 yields 0.51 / 22.3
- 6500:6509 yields -0.42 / 24.3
